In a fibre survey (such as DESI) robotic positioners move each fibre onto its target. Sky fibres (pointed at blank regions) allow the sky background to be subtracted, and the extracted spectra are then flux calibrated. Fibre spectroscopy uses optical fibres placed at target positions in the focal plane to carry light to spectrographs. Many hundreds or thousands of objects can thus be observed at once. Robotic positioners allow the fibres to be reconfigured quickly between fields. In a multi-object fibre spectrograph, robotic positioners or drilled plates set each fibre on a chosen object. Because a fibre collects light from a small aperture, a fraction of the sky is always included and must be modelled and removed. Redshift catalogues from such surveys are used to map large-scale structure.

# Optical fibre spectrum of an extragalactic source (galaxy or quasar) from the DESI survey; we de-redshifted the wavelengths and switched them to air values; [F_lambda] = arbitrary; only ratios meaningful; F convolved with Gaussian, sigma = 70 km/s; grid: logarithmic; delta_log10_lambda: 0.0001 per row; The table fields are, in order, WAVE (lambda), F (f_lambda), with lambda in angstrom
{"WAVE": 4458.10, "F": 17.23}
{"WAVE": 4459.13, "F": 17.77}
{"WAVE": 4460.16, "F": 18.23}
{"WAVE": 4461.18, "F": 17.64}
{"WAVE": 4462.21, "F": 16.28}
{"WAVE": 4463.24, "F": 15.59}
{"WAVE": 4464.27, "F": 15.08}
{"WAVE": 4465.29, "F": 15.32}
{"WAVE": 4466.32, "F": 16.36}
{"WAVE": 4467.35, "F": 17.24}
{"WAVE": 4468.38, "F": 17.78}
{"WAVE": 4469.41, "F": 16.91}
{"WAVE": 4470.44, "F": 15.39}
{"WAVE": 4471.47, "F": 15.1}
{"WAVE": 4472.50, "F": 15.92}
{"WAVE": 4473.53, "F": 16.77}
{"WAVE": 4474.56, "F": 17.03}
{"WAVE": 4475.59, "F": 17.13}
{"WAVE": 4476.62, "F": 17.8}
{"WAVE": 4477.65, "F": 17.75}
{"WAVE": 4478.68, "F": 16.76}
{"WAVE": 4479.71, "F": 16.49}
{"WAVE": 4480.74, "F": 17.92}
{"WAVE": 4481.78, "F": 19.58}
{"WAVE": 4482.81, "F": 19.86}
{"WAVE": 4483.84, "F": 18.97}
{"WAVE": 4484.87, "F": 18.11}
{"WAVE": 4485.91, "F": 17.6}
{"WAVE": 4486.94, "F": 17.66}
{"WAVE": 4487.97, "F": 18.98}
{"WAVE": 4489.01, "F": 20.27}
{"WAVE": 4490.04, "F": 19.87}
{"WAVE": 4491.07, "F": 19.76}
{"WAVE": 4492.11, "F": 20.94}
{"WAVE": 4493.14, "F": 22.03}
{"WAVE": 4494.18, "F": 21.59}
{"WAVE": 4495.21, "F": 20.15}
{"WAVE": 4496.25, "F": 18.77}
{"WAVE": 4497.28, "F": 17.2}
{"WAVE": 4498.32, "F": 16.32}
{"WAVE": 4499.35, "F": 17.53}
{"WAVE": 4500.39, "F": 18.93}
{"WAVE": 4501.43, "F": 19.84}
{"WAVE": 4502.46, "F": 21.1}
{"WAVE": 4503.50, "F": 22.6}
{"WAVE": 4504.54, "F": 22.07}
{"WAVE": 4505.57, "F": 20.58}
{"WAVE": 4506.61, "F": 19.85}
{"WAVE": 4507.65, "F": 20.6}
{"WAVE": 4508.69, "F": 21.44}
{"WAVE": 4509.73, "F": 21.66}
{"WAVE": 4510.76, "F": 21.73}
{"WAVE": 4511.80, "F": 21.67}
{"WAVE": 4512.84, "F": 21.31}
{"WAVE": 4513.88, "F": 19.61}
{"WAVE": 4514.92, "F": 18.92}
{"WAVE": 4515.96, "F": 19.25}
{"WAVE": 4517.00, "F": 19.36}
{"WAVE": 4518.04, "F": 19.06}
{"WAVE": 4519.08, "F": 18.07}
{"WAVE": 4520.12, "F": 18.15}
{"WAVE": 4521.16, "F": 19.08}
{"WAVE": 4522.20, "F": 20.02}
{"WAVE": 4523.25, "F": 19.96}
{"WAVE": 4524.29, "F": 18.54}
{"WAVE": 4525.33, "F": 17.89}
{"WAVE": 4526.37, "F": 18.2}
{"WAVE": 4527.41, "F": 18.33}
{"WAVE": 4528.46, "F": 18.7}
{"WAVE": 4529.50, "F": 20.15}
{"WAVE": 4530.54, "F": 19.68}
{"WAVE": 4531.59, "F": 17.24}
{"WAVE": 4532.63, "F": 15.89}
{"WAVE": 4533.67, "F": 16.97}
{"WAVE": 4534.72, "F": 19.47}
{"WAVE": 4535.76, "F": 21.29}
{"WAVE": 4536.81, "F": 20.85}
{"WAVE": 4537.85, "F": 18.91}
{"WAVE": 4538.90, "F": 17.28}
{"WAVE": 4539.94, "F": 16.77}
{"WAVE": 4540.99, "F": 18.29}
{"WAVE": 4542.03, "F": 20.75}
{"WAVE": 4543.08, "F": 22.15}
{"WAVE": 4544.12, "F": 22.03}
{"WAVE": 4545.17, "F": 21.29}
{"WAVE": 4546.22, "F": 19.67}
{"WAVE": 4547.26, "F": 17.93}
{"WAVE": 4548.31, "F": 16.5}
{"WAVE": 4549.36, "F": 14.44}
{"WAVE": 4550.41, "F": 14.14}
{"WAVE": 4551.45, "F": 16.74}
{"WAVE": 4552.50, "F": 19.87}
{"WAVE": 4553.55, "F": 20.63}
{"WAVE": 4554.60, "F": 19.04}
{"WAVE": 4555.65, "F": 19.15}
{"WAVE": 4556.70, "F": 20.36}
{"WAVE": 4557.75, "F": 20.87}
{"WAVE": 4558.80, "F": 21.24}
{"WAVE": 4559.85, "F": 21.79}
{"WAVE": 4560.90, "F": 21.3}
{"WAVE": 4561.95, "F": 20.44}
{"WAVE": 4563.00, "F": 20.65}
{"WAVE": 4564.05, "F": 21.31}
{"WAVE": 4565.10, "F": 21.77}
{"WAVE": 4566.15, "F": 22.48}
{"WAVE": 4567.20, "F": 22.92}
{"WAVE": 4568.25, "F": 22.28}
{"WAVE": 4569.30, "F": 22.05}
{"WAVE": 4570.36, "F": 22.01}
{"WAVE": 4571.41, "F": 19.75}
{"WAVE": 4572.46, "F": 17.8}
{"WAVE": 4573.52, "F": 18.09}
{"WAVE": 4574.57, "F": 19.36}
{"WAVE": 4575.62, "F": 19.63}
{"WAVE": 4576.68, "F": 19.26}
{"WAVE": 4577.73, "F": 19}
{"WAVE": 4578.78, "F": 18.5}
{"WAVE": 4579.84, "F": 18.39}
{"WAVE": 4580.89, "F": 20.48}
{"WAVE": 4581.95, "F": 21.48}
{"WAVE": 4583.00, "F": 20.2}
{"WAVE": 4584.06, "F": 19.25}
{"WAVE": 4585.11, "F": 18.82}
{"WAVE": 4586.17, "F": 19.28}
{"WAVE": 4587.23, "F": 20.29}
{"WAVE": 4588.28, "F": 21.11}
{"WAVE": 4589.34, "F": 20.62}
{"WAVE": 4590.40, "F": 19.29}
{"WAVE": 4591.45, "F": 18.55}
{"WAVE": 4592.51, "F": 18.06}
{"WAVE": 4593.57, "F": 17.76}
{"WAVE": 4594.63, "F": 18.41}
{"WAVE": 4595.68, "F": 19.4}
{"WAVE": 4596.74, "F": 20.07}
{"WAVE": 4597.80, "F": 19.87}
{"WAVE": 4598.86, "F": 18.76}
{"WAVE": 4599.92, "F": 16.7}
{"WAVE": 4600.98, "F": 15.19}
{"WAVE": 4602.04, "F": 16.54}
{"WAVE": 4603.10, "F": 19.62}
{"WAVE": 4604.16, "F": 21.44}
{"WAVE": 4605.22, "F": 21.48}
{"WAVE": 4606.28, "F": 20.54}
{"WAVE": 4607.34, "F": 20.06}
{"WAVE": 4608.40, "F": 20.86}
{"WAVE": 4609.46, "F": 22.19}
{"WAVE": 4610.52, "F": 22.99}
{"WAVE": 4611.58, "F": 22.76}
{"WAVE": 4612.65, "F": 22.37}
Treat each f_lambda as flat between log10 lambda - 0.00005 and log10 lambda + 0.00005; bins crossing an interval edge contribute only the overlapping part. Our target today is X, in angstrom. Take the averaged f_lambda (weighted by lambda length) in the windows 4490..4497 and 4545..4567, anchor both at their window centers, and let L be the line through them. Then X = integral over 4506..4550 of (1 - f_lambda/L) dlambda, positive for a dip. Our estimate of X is 1.59 angstrom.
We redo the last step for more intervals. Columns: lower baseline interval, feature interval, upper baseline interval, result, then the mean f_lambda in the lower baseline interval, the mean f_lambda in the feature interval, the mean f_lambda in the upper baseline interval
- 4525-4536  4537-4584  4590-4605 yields -3.1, 18.5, 19.8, 18.6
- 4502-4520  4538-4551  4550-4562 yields 0.9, 20.5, 18.4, 19.7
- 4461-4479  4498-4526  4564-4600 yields -3.3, 16.5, 19.8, 19.8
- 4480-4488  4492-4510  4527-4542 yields -1.5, 18.5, 20.1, 18.6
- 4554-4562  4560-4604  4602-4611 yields 2.1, 20.5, 19.7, 20.9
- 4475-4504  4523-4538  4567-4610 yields 0.4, 19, 18.8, 19.6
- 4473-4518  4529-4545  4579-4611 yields 0.2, 19.4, 19.2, 19.6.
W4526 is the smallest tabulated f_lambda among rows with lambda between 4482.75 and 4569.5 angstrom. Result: 14.14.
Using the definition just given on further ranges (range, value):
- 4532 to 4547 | 15.89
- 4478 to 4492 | 16.49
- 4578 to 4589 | 18.39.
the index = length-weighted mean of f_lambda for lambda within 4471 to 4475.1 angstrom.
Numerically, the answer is 16.2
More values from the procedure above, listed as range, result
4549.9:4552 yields 15.5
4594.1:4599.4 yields 19.3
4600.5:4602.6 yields 15.9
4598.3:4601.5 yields 16.9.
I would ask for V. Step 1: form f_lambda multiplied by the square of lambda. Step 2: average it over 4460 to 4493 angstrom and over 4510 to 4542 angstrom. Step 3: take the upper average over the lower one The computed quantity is 1.1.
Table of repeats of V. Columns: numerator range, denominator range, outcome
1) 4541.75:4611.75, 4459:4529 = 1.10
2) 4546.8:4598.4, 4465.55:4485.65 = 1.19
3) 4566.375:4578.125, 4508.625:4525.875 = 1.05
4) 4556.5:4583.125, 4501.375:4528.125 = 1.05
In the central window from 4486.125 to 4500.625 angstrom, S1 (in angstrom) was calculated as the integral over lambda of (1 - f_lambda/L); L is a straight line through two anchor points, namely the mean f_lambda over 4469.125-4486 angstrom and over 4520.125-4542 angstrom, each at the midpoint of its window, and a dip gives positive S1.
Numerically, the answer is -1.2 angstrom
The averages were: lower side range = 17.4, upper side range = 18.7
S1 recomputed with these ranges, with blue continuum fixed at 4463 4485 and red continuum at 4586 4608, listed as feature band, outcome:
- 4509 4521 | -1.44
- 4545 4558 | 0.01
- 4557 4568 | -1.70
